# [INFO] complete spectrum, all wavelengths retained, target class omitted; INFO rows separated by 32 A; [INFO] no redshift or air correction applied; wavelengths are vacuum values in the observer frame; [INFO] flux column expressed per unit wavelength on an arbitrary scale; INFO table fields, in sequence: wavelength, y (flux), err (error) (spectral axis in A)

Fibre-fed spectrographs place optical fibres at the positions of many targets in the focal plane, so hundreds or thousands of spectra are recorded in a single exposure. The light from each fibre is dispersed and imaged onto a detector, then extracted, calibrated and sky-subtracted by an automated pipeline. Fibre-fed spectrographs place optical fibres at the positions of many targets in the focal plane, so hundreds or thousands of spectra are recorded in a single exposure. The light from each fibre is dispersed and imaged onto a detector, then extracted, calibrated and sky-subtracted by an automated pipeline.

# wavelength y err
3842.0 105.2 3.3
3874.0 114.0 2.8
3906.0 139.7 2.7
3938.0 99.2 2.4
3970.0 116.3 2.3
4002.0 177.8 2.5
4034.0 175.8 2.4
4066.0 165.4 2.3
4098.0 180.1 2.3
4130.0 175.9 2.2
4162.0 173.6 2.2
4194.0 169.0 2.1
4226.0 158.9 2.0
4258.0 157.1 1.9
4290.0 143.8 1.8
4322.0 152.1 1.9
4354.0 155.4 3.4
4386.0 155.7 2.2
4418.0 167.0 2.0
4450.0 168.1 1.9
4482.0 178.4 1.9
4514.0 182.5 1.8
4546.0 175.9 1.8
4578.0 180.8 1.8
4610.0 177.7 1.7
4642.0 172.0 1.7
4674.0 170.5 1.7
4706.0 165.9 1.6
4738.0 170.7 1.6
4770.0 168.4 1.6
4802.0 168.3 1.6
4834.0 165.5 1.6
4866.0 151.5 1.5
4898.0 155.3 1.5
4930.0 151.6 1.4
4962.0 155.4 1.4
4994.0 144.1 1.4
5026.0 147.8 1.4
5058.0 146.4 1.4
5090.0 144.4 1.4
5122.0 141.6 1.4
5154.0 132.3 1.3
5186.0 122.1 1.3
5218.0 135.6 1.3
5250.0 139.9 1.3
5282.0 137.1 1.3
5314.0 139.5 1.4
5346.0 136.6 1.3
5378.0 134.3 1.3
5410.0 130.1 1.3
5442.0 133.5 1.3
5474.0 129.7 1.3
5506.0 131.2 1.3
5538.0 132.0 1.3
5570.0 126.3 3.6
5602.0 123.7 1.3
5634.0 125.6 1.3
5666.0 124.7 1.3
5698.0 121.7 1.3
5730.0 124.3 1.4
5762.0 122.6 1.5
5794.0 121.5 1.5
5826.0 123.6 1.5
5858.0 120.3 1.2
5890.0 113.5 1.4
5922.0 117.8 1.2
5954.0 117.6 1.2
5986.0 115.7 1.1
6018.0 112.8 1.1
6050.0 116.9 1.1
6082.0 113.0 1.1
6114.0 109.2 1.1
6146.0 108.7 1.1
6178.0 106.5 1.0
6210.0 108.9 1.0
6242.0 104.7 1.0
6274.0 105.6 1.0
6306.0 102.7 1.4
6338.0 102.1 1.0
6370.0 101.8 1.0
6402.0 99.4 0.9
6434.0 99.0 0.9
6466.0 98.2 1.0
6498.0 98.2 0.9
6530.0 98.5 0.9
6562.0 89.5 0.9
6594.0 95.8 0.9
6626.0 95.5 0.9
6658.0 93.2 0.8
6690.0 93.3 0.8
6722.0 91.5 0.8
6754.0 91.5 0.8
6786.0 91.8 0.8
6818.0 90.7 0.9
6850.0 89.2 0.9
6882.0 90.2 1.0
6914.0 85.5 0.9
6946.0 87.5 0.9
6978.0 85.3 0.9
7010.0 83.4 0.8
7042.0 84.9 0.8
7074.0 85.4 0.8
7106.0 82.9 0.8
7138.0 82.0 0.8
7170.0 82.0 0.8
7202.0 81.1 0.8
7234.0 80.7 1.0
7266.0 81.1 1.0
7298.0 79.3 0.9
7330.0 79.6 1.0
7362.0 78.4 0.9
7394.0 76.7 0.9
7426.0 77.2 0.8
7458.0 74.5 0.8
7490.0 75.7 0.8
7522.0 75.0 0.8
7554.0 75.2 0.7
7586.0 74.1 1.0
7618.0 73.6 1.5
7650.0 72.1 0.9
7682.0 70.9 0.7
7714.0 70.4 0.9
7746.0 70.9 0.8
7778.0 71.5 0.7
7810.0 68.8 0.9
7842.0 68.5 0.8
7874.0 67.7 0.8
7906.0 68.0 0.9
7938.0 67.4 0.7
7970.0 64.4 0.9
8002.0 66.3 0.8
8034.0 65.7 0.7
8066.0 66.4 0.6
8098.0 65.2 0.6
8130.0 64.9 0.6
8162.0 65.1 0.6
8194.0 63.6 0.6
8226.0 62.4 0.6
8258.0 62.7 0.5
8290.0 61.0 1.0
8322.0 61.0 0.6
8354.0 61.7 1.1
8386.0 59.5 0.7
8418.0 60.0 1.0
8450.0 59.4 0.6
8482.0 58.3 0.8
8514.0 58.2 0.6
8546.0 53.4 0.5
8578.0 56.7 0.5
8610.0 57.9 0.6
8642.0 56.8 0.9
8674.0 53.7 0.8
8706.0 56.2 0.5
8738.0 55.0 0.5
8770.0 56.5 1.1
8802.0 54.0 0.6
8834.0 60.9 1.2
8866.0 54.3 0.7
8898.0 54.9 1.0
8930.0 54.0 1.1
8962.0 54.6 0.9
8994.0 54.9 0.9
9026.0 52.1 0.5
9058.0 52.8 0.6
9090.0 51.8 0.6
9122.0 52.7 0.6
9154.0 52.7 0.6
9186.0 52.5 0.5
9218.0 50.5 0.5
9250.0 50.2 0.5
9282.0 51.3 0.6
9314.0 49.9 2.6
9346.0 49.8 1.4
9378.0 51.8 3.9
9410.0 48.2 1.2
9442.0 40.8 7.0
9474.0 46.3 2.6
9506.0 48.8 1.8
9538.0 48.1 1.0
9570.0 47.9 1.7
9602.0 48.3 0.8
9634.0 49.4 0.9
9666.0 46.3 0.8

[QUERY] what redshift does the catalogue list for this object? 0.00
